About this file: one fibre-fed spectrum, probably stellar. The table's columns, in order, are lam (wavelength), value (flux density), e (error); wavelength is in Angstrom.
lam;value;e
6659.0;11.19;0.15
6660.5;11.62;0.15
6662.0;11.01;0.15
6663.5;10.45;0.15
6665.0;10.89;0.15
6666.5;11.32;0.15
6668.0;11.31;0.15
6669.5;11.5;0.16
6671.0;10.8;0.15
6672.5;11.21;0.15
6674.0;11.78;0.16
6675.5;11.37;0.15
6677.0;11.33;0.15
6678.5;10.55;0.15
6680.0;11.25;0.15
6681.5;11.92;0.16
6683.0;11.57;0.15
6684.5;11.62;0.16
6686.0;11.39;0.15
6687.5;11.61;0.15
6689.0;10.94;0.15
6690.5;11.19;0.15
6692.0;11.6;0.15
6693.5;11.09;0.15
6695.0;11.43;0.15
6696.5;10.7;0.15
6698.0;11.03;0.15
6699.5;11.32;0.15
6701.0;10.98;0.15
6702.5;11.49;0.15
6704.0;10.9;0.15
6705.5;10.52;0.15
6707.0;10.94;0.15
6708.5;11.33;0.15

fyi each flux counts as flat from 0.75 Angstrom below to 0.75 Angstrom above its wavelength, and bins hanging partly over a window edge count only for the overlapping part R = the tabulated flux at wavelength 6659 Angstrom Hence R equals 11.19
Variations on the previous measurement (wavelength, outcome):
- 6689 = 10.94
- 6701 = 10.98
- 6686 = 11.39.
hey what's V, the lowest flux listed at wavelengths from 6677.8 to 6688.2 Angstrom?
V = 10.55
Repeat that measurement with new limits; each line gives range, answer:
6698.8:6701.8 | 10.98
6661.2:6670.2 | 10.45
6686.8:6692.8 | 10.94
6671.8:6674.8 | 11.21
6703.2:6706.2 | 10.52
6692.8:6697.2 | 10.7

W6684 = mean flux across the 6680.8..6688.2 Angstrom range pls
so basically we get 11.6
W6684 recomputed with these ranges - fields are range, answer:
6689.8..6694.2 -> 11.3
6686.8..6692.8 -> 11.3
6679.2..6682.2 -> 11.6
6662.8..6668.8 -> 11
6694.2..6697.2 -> 11.1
